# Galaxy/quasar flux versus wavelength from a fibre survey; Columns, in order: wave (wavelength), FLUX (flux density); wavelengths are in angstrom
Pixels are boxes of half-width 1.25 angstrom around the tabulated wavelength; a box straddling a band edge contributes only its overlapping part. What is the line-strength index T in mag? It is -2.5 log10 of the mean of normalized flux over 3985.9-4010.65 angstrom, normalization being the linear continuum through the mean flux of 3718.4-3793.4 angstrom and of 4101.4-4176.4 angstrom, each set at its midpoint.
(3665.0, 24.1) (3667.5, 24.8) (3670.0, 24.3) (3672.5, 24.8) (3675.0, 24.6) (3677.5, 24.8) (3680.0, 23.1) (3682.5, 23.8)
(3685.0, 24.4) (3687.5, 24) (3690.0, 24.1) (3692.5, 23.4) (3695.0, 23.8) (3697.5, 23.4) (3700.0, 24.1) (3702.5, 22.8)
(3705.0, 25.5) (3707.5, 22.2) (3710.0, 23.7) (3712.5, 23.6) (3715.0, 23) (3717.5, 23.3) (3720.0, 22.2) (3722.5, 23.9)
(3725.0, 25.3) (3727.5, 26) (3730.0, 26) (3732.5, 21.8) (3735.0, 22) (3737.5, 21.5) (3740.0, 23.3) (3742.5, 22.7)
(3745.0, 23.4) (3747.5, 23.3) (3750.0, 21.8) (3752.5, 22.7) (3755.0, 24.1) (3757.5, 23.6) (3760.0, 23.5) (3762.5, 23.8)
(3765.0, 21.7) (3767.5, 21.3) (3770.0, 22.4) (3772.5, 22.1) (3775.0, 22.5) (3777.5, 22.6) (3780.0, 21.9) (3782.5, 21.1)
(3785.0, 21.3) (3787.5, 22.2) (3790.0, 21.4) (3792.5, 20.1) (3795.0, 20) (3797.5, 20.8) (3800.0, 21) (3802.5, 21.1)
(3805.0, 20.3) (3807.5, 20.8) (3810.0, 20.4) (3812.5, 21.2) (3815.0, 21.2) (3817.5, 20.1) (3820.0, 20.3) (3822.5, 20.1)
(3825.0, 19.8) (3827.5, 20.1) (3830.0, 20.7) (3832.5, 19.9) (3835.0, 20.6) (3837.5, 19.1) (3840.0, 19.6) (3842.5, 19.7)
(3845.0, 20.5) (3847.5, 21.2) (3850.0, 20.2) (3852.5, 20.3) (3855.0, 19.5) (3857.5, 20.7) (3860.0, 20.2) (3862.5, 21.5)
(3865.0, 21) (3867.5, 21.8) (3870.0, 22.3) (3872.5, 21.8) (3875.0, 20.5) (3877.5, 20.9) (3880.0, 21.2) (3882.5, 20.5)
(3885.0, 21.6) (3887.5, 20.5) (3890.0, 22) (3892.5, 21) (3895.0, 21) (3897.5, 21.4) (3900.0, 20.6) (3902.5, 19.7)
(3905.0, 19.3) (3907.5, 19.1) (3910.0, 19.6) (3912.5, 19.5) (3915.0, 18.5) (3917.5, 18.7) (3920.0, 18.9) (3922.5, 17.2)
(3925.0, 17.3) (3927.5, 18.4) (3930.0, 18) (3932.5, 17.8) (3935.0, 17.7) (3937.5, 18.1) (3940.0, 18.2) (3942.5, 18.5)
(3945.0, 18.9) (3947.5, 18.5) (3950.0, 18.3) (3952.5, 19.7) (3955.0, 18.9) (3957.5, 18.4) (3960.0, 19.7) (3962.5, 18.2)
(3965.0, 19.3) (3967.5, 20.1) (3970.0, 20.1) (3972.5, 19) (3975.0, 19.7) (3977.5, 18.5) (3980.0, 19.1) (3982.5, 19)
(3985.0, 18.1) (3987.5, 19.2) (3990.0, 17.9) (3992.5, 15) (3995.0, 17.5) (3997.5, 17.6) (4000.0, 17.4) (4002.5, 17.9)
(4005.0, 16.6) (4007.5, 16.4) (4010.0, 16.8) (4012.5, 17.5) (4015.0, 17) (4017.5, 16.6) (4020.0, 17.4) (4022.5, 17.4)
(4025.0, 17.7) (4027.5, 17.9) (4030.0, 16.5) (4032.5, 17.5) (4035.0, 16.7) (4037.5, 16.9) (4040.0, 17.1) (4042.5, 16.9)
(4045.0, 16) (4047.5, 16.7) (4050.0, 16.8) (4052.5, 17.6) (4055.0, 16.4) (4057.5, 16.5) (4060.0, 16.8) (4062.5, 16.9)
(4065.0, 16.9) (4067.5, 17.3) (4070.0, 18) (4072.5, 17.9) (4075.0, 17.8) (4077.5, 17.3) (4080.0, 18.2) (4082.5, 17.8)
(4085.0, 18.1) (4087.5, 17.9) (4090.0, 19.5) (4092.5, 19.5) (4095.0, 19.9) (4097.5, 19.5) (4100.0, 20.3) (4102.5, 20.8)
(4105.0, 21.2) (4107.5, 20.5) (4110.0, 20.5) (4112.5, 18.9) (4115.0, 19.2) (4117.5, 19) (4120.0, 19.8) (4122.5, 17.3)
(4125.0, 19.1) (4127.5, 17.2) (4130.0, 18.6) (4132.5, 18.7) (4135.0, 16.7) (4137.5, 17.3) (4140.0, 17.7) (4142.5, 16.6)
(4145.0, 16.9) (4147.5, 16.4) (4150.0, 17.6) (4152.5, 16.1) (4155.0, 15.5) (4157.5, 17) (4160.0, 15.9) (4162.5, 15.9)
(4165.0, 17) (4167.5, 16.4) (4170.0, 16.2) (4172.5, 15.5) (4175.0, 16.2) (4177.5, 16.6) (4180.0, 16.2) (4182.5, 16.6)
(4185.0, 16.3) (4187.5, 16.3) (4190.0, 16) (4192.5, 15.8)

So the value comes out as 0.14 mag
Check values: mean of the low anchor 22.7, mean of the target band 17.3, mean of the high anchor 17.7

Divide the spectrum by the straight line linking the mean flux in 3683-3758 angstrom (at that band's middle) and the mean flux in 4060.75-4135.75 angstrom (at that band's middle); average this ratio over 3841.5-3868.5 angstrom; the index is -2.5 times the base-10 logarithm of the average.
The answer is 0.06 mag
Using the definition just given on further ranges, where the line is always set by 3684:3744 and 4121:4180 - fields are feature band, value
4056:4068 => 0.087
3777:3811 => 0.066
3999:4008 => 0.121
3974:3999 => 0.073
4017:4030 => 0.088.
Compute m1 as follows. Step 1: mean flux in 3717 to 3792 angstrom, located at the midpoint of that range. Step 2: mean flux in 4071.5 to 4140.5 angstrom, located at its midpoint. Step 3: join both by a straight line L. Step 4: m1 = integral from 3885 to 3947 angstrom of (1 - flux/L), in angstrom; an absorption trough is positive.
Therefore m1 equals 5.2 angstrom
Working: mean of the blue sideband 22.8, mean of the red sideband 18.8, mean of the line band 19.2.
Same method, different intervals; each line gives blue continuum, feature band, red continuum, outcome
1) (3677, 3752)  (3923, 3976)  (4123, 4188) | 3.3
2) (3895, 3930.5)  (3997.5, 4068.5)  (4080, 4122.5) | 8.4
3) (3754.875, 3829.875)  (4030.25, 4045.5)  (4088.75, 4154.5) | 1.9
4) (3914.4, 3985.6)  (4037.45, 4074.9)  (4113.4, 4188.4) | 1.7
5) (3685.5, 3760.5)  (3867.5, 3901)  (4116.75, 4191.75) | -0.3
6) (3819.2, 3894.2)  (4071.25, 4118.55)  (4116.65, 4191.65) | -4.0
